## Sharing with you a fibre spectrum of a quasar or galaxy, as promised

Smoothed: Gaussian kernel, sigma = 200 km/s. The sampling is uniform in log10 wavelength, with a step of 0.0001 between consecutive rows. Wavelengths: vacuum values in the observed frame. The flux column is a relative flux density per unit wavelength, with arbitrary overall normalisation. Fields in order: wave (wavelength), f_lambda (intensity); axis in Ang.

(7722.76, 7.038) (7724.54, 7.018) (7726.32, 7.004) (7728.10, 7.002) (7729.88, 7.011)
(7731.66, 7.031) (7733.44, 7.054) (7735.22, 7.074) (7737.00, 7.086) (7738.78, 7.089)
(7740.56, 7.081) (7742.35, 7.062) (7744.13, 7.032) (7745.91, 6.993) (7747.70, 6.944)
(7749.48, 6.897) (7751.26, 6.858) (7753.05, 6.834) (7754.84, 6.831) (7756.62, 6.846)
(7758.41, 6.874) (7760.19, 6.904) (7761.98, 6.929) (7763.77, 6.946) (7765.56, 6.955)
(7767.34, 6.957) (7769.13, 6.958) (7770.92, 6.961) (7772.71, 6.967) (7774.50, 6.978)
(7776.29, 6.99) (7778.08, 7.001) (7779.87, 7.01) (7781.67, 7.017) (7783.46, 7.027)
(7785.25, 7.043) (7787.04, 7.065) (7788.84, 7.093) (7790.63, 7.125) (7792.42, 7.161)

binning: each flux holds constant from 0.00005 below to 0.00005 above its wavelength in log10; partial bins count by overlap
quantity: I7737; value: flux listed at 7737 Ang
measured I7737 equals 7.086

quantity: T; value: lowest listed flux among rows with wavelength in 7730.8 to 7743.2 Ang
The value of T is 7.031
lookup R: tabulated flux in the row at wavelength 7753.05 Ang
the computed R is 6.834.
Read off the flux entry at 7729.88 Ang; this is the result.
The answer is 7.011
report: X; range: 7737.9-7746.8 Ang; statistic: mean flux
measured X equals 7.05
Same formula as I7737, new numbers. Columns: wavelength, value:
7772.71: 6.967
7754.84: 6.831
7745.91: 6.993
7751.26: 6.858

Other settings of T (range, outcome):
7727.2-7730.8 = 7.002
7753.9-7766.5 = 6.831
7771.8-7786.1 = 6.967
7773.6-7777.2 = 6.978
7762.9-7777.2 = 6.946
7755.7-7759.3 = 6.846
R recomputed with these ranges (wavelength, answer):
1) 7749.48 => 6.897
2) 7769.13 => 6.958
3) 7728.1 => 7.002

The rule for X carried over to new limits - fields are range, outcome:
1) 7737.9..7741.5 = 7.07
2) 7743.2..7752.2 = 6.95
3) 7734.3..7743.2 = 7.08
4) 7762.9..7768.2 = 6.96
